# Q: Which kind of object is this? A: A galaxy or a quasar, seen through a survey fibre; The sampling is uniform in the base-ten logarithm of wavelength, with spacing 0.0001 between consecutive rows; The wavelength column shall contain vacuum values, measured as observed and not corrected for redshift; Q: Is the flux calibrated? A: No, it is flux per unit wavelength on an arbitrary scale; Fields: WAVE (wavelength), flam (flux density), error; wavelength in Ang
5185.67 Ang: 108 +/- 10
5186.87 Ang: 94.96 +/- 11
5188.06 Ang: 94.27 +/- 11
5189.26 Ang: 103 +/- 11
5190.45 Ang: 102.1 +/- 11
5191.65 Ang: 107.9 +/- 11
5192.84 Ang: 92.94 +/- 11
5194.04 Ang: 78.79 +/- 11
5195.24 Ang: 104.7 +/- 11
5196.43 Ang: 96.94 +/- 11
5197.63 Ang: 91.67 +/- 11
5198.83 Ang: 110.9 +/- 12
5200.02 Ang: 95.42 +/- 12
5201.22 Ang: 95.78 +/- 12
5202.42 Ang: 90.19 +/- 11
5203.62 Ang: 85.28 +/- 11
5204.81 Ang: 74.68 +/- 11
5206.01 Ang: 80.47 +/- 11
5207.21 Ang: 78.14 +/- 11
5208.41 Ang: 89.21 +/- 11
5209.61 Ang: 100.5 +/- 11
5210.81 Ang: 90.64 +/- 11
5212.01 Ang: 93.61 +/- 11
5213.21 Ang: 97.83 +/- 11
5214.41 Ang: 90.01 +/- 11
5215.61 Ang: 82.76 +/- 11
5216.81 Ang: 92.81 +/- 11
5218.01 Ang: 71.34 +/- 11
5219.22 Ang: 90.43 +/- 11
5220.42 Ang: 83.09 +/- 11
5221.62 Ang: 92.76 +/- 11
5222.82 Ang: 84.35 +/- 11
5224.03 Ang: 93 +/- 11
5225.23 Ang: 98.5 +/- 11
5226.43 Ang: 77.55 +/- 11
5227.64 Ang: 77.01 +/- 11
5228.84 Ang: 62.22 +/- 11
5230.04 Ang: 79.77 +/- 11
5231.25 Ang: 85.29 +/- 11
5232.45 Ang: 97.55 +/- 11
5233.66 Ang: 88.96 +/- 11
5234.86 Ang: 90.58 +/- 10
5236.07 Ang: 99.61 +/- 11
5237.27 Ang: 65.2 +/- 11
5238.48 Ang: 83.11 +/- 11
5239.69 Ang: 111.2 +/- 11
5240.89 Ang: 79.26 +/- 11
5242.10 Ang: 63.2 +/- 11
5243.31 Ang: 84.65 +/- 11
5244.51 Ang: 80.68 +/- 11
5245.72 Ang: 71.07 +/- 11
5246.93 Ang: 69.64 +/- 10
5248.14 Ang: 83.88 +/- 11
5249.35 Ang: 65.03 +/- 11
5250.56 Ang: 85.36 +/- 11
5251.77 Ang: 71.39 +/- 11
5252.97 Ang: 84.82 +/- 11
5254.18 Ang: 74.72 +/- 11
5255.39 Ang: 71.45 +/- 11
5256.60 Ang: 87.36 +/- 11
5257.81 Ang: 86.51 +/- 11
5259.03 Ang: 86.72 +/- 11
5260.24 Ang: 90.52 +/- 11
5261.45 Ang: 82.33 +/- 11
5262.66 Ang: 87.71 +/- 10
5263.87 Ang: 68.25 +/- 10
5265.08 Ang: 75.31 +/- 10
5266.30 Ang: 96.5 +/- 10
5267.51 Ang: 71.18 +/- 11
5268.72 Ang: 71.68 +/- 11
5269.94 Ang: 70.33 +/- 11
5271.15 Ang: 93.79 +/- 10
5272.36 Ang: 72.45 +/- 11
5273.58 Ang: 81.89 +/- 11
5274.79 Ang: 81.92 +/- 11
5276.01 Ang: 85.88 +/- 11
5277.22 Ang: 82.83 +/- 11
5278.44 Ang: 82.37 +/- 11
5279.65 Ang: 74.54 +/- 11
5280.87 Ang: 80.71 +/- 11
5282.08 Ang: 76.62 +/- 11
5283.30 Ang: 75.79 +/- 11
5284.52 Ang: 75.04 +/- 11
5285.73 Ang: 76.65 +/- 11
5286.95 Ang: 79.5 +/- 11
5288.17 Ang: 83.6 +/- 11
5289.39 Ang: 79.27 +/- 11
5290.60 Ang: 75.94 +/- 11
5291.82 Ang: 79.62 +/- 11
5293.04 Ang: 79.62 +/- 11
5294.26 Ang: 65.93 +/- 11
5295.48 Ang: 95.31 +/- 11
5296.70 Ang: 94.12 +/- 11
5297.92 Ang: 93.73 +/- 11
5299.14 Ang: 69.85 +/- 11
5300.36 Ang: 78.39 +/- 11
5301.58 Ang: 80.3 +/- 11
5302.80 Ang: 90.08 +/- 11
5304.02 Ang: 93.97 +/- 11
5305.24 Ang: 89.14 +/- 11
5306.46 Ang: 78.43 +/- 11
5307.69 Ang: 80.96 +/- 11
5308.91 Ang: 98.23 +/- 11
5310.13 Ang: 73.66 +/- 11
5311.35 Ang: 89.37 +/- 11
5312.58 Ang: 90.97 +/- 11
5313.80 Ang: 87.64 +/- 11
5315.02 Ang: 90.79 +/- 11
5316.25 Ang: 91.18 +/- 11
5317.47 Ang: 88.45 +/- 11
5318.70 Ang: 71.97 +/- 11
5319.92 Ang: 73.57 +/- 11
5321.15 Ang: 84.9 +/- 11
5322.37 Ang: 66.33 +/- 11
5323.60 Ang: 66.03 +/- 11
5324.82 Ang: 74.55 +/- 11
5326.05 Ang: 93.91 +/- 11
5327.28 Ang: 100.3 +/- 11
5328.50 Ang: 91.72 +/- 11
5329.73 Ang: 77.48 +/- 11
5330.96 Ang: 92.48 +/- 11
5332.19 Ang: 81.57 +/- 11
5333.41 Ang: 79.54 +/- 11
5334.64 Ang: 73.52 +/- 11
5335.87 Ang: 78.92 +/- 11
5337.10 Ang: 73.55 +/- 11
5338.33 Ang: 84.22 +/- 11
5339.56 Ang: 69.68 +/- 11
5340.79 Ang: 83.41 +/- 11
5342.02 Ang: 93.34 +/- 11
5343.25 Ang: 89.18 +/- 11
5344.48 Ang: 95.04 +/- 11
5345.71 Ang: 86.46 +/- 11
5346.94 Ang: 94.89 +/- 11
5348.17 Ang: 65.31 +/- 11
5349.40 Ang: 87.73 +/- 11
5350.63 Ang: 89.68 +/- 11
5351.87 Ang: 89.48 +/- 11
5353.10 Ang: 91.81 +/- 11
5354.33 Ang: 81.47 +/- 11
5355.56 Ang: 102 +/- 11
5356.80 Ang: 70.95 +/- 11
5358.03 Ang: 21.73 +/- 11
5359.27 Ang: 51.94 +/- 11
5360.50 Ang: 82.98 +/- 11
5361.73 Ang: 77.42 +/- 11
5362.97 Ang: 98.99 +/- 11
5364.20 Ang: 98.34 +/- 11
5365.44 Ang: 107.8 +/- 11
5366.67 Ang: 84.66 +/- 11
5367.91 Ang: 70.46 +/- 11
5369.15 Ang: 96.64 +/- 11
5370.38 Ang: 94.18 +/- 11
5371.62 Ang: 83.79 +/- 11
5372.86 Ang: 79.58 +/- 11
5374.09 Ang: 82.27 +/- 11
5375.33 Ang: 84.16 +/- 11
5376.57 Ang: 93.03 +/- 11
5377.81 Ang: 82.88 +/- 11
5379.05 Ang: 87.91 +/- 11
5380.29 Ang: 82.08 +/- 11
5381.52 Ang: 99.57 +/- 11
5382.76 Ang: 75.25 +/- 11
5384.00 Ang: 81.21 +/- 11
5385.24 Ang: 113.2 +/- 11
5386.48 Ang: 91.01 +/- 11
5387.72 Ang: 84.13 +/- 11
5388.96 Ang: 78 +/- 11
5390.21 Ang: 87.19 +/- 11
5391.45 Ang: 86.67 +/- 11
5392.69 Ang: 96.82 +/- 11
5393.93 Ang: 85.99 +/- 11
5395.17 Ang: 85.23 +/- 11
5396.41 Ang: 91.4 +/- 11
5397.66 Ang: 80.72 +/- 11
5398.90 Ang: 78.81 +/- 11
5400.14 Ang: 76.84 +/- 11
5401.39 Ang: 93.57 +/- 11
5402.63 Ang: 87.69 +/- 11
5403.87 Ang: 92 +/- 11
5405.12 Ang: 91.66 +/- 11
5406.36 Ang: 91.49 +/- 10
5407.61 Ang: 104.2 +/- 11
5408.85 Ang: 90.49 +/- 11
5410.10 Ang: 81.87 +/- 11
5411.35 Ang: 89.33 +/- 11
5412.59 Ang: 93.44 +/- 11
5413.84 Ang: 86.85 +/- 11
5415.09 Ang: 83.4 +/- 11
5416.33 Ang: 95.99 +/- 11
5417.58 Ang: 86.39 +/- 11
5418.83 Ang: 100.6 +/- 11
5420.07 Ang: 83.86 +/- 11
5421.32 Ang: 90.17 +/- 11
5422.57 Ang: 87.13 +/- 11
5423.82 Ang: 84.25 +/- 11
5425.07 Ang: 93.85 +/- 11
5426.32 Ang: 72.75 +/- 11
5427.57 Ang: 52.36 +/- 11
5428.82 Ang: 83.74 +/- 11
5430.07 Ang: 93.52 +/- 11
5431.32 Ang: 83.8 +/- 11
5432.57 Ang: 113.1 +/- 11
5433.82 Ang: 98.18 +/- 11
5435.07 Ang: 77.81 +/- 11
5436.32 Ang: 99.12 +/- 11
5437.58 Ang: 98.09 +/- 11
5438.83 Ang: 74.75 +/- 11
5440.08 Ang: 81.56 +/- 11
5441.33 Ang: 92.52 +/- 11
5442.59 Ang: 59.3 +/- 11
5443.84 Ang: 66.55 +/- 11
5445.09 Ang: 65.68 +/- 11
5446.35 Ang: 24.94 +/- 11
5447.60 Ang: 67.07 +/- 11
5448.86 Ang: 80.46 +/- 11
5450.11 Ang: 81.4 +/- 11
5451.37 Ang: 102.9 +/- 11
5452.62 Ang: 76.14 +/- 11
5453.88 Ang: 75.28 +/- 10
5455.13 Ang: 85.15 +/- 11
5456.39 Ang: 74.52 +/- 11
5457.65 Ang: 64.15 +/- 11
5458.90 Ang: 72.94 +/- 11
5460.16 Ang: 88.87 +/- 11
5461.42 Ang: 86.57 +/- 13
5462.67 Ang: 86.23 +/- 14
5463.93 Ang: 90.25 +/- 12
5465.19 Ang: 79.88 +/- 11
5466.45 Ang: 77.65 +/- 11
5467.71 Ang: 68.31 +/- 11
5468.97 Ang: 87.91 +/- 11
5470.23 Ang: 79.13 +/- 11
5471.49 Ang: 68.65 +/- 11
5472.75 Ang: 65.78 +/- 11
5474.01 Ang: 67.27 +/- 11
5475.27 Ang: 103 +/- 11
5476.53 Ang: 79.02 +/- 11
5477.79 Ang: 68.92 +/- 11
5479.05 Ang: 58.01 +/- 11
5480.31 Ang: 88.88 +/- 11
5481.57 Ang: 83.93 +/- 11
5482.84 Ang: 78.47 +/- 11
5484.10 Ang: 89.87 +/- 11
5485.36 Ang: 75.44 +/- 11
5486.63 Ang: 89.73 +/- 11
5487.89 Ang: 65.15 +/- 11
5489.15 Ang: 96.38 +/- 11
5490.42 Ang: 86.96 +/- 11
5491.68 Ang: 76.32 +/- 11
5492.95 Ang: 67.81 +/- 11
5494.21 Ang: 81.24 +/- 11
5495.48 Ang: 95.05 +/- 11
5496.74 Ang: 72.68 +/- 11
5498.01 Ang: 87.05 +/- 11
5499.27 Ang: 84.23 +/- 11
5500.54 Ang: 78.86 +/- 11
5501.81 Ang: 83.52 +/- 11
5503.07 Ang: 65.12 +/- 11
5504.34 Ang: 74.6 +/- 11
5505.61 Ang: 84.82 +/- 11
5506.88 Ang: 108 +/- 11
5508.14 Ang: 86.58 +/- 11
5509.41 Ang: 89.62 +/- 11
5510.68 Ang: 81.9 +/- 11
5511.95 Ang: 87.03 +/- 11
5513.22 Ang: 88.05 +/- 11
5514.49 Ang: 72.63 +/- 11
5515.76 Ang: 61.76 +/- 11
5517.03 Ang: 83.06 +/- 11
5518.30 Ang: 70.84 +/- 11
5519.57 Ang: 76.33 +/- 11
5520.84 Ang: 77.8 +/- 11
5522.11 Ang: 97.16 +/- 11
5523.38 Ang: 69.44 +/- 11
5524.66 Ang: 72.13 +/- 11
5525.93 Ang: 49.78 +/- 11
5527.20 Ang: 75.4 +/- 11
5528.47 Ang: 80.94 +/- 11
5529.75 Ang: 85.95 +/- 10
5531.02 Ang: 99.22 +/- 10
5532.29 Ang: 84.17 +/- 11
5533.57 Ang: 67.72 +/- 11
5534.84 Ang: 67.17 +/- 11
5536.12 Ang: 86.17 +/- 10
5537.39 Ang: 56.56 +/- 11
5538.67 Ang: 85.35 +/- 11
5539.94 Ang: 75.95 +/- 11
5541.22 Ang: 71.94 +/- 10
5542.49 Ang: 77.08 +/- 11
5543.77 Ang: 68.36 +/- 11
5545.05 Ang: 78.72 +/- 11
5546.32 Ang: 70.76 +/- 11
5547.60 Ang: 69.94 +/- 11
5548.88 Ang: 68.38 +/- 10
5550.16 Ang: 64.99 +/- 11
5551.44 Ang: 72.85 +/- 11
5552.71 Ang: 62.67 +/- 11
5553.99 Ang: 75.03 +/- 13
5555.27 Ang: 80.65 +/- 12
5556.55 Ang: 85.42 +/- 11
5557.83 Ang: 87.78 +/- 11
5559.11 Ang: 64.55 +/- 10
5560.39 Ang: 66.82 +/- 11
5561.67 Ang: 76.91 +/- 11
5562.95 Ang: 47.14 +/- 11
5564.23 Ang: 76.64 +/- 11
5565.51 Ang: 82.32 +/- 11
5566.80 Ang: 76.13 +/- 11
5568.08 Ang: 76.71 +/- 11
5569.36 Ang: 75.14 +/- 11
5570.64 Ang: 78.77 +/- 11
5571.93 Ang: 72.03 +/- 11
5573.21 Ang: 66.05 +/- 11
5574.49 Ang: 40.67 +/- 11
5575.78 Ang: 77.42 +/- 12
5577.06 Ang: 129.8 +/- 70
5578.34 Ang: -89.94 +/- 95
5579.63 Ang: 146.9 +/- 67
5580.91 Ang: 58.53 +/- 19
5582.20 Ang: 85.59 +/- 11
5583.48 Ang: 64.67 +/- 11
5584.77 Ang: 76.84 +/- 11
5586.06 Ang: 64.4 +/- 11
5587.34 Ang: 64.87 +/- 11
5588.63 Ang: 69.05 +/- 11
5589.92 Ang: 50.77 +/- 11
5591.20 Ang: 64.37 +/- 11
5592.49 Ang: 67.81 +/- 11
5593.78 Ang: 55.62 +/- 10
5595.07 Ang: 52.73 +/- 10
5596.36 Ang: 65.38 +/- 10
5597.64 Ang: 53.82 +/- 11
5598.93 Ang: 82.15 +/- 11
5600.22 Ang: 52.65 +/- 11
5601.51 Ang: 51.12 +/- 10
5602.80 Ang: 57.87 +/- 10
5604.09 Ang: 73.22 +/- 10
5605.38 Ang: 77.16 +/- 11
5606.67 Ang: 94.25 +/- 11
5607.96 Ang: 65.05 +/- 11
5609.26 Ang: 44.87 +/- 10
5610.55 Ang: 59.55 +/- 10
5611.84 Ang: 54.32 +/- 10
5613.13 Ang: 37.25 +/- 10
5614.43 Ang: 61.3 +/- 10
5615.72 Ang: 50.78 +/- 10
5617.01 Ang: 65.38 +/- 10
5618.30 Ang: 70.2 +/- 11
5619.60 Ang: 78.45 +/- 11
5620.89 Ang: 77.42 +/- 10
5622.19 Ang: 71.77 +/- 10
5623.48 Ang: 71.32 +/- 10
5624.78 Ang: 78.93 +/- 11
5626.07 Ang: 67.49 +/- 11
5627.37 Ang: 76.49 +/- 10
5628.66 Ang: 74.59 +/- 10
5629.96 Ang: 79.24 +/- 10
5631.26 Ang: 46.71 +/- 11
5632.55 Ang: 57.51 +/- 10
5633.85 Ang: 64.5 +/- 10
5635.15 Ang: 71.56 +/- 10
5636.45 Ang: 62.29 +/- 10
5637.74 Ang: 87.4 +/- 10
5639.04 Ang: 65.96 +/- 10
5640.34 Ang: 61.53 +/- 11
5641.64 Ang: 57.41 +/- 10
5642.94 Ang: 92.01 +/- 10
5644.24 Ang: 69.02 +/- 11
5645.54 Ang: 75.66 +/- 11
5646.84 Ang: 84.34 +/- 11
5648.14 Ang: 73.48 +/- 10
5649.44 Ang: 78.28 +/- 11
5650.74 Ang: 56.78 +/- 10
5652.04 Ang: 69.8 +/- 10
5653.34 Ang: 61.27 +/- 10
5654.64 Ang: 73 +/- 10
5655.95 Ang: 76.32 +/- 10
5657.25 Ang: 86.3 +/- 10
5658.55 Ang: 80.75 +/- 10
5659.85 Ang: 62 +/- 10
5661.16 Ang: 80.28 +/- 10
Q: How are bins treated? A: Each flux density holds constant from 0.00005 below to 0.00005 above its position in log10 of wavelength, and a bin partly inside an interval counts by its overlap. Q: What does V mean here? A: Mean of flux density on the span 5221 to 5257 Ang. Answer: 81.9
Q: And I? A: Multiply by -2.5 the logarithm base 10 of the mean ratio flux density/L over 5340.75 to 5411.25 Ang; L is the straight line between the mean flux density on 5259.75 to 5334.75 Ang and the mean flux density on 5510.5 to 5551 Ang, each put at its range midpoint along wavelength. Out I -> -0.08 mag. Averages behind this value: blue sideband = 82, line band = 86.1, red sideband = 75.6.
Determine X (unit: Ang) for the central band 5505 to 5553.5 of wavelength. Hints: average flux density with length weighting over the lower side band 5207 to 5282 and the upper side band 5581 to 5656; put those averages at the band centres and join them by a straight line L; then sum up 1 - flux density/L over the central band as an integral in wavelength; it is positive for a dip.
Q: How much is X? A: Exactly -4.2 Ang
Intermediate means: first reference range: 82.9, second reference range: 67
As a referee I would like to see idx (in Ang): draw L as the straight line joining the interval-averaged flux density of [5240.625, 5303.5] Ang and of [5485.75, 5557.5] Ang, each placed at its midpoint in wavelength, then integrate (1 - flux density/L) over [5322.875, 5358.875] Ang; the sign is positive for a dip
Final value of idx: -1.2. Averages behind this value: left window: 79.7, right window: 78.1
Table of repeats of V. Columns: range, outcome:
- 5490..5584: 75.4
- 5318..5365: 81.3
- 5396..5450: 84.1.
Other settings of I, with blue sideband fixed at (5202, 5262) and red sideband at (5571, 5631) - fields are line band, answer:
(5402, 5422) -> -0.21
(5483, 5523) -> -0.16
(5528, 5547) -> -0.13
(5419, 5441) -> -0.17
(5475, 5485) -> -0.13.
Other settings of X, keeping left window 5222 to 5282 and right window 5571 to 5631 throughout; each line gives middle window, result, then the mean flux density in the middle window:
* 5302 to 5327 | -1.7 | 83.9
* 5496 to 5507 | -1.7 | 81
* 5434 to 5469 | -2.9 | 78.2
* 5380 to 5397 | -3.0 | 88.6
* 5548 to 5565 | -1.0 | 71.6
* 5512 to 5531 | -2.2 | 76.9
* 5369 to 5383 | -2.0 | 86.8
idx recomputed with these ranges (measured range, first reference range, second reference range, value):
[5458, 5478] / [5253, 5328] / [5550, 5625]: -1.74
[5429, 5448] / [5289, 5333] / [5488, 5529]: 0.30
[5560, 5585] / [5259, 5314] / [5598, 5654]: 0.24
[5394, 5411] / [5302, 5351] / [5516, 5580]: -1.68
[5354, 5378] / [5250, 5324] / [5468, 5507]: -0.43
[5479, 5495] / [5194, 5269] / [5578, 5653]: -1.86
